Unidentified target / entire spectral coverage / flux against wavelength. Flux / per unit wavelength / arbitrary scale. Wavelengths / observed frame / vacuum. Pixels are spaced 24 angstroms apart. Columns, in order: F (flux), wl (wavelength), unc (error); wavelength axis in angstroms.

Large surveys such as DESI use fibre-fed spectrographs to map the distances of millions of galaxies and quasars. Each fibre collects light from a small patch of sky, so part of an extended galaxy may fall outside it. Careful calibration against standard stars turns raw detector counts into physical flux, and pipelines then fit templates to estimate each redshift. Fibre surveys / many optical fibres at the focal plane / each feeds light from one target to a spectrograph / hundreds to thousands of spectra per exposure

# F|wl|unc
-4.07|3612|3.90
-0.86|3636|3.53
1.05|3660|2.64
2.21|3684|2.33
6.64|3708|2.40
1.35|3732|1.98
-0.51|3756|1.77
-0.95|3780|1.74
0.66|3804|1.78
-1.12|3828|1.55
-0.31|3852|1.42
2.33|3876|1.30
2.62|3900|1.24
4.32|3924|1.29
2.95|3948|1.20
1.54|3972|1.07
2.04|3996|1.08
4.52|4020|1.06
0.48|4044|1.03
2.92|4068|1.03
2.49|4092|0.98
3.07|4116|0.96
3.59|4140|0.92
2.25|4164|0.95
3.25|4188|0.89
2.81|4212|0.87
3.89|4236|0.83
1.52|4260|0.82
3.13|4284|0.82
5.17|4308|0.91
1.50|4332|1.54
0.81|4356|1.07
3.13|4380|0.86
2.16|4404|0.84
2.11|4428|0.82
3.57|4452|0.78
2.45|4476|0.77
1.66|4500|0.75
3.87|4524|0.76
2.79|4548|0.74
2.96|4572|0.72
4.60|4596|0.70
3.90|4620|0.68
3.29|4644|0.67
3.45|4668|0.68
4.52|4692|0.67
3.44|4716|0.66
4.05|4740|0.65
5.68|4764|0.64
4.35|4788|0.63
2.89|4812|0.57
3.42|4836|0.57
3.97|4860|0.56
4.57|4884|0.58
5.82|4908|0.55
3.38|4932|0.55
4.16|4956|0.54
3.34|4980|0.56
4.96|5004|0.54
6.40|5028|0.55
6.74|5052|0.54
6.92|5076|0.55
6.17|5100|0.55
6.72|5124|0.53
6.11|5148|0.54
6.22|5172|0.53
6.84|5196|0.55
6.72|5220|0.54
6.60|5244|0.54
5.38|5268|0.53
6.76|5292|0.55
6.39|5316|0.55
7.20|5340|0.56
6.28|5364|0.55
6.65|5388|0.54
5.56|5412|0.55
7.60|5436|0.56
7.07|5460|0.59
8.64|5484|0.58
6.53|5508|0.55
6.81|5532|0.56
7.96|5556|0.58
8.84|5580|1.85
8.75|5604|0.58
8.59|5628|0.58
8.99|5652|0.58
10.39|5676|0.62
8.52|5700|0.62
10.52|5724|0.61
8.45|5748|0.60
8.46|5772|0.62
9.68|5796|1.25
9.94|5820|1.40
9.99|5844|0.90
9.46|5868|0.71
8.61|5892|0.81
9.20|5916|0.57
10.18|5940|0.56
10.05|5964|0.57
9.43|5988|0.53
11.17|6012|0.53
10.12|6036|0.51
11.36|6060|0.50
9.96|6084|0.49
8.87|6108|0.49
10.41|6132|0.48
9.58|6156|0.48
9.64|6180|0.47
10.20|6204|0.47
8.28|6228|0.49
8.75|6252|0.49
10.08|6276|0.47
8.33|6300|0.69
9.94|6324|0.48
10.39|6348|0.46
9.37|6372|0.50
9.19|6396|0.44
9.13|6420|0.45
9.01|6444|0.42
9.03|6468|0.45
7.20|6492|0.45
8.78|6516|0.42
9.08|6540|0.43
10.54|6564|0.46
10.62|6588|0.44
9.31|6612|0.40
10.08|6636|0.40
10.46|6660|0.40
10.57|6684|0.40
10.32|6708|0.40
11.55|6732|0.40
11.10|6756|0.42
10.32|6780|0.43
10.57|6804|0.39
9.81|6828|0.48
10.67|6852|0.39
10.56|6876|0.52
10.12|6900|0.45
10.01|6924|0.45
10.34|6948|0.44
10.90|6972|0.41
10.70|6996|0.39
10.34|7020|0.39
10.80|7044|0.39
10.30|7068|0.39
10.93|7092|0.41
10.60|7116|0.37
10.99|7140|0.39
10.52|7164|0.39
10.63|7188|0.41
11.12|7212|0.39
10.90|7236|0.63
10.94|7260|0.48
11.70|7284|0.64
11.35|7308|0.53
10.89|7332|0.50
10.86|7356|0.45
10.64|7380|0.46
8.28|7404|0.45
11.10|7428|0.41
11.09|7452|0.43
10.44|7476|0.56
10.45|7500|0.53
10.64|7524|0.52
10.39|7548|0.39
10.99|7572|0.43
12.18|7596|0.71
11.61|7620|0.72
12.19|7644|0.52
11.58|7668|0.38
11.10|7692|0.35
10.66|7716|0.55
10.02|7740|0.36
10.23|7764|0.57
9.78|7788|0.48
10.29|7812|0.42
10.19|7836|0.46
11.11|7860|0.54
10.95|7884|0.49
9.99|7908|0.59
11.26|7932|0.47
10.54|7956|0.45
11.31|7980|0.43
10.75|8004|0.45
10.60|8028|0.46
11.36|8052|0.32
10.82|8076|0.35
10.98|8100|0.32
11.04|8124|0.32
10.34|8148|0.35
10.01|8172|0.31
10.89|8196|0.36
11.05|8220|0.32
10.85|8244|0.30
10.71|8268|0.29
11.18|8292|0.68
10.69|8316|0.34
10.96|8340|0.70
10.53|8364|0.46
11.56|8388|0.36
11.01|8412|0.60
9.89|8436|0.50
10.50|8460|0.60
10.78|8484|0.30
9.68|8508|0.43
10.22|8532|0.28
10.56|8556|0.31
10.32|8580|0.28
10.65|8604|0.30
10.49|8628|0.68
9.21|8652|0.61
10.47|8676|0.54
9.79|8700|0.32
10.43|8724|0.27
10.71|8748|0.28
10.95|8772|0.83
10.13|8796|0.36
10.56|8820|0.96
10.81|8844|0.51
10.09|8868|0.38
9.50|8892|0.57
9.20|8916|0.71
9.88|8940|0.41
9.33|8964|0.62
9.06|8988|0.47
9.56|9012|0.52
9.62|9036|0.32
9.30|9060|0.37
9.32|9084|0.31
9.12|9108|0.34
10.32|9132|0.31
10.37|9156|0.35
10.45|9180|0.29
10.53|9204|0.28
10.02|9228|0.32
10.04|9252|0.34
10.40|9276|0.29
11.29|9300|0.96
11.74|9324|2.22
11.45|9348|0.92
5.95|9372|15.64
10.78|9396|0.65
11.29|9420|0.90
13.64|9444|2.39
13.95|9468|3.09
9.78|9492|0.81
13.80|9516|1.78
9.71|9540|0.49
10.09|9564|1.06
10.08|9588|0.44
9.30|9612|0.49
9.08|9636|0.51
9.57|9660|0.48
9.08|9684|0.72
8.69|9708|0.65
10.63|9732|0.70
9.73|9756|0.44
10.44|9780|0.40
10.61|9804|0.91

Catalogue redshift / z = 0.26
